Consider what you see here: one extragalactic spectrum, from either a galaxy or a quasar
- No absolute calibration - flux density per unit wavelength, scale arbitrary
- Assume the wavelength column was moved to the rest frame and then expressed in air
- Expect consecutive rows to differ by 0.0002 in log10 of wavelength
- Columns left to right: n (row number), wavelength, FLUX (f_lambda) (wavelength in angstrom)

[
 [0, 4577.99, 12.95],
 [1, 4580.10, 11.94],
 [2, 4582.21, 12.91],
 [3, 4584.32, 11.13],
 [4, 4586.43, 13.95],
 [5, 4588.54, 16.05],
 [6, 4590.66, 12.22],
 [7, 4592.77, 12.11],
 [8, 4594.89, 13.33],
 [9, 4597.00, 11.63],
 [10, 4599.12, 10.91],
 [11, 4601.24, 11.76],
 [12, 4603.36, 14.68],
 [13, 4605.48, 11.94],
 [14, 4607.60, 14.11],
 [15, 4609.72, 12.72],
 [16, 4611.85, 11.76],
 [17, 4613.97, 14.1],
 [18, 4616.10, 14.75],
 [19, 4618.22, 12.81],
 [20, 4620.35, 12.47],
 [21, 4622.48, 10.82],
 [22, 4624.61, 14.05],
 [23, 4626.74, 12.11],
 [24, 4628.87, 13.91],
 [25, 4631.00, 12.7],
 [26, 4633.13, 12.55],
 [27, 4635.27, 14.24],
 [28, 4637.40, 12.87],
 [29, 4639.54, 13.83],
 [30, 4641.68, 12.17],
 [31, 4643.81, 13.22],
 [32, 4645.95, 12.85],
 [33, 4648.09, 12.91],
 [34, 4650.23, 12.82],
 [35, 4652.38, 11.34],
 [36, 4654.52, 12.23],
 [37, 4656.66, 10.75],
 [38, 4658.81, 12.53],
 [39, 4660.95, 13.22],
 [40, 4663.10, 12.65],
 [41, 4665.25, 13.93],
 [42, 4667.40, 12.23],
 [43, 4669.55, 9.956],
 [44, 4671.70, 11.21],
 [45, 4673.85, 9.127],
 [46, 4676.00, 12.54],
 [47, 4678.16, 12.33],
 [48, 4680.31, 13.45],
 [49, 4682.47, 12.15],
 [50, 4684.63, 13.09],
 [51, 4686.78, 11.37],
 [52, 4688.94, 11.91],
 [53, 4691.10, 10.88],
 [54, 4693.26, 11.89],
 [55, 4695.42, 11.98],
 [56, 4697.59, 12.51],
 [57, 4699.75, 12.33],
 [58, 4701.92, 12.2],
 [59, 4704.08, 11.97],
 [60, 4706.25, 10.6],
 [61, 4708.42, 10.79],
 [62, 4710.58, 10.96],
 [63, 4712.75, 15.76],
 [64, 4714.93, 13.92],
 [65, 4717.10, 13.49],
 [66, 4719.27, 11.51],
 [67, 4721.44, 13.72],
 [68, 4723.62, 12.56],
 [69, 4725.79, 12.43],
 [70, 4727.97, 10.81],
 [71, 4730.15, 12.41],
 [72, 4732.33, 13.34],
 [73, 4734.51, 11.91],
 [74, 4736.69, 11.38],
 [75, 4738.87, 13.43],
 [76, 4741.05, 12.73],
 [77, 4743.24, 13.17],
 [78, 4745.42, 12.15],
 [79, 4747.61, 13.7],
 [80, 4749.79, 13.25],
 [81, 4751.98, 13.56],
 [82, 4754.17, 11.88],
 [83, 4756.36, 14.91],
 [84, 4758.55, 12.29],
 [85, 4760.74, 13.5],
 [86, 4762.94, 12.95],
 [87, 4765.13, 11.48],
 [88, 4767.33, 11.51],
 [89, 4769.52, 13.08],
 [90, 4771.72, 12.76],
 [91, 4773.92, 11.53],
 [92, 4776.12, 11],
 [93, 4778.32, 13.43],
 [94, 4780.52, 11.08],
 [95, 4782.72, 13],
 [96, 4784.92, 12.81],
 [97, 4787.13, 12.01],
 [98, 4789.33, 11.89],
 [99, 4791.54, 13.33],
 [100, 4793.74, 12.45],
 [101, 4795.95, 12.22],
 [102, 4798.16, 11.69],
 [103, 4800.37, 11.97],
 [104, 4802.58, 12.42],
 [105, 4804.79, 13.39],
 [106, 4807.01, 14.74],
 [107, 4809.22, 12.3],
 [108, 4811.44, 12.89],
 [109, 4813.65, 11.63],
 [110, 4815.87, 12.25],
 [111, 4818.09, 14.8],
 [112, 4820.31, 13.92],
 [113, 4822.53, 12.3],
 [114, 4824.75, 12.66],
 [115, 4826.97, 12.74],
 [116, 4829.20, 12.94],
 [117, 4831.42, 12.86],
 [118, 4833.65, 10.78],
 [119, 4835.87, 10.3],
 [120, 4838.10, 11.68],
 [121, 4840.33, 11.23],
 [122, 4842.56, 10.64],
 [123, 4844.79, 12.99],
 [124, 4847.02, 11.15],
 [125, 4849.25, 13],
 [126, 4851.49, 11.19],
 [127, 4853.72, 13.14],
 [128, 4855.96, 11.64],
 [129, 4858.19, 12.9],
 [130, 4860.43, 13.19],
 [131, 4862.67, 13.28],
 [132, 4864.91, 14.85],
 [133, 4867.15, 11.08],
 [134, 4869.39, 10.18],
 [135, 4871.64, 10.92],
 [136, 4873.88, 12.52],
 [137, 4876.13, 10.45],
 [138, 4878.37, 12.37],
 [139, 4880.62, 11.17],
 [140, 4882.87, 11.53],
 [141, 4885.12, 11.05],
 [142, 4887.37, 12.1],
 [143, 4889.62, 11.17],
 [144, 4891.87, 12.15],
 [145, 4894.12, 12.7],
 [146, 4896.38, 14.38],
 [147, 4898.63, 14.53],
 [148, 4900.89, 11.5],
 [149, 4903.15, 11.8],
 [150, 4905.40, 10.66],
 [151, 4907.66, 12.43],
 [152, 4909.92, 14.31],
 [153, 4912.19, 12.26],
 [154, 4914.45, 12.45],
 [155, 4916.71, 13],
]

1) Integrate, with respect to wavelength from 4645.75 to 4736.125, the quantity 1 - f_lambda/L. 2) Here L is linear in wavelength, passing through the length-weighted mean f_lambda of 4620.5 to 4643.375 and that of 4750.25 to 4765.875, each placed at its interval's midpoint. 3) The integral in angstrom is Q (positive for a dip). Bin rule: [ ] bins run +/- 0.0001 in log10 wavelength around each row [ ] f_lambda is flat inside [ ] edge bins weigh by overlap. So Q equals 5.3 angstrom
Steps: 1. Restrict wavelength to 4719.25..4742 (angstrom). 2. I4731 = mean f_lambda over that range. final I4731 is 12.4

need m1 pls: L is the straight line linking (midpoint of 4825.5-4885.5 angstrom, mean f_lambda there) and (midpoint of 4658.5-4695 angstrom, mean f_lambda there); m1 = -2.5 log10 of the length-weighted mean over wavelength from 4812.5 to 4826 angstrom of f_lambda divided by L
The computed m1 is -0.09 mag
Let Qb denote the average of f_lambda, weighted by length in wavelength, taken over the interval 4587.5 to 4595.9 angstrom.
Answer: 13.4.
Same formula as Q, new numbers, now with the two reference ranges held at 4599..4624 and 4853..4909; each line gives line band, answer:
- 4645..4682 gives 1.7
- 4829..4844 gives 1.0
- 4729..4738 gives 0.2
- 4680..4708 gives 1.5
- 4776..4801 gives 0.2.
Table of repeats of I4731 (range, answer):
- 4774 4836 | 12.5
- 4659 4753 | 12.3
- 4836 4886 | 11.9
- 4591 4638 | 12.8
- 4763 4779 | 12.1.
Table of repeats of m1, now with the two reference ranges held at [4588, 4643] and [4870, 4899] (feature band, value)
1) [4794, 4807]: -0.023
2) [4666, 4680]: 0.117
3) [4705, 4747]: 0.004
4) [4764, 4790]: 0.019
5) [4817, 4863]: -0.017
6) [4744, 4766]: -0.047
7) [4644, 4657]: 0.043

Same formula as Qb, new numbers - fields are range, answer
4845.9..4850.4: 12.1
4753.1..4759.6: 13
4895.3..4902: 13.5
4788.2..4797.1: 12.5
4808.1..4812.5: 12.6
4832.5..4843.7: 10.9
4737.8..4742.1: 13.1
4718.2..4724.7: 12.6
